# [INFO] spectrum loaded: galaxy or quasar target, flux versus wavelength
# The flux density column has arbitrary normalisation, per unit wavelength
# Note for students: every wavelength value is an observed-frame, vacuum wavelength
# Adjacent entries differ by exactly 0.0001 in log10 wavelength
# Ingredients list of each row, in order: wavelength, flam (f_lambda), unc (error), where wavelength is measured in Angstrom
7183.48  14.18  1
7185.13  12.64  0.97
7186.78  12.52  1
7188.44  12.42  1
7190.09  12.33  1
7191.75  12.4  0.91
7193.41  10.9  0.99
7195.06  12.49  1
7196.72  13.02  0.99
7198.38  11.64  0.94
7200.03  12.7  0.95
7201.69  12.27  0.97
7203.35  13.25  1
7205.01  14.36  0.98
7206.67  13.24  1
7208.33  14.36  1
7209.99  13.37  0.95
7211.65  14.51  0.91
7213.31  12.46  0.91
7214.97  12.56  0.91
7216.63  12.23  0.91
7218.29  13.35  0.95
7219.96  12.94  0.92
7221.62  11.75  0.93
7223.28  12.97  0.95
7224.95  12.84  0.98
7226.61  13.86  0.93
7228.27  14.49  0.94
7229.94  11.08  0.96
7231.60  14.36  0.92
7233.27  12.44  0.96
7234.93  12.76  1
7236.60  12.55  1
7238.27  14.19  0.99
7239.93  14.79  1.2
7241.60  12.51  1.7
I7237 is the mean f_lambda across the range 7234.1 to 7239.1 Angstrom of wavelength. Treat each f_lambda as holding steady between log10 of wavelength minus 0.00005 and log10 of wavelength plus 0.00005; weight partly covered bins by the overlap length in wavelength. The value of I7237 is 13.2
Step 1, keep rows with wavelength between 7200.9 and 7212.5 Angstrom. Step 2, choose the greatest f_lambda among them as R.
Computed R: 14.51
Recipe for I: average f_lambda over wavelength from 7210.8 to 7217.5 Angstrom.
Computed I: 13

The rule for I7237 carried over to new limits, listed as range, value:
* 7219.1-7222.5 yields 12.4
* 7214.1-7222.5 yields 12.6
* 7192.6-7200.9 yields 12.2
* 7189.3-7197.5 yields 12.2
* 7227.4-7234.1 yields 13.1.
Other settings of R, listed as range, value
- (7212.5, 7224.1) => 13.35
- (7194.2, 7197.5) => 13.02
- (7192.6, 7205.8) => 14.36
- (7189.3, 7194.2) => 12.4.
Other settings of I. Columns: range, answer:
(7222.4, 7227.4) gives 13.2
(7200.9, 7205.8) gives 13.3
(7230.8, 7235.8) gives 13.2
